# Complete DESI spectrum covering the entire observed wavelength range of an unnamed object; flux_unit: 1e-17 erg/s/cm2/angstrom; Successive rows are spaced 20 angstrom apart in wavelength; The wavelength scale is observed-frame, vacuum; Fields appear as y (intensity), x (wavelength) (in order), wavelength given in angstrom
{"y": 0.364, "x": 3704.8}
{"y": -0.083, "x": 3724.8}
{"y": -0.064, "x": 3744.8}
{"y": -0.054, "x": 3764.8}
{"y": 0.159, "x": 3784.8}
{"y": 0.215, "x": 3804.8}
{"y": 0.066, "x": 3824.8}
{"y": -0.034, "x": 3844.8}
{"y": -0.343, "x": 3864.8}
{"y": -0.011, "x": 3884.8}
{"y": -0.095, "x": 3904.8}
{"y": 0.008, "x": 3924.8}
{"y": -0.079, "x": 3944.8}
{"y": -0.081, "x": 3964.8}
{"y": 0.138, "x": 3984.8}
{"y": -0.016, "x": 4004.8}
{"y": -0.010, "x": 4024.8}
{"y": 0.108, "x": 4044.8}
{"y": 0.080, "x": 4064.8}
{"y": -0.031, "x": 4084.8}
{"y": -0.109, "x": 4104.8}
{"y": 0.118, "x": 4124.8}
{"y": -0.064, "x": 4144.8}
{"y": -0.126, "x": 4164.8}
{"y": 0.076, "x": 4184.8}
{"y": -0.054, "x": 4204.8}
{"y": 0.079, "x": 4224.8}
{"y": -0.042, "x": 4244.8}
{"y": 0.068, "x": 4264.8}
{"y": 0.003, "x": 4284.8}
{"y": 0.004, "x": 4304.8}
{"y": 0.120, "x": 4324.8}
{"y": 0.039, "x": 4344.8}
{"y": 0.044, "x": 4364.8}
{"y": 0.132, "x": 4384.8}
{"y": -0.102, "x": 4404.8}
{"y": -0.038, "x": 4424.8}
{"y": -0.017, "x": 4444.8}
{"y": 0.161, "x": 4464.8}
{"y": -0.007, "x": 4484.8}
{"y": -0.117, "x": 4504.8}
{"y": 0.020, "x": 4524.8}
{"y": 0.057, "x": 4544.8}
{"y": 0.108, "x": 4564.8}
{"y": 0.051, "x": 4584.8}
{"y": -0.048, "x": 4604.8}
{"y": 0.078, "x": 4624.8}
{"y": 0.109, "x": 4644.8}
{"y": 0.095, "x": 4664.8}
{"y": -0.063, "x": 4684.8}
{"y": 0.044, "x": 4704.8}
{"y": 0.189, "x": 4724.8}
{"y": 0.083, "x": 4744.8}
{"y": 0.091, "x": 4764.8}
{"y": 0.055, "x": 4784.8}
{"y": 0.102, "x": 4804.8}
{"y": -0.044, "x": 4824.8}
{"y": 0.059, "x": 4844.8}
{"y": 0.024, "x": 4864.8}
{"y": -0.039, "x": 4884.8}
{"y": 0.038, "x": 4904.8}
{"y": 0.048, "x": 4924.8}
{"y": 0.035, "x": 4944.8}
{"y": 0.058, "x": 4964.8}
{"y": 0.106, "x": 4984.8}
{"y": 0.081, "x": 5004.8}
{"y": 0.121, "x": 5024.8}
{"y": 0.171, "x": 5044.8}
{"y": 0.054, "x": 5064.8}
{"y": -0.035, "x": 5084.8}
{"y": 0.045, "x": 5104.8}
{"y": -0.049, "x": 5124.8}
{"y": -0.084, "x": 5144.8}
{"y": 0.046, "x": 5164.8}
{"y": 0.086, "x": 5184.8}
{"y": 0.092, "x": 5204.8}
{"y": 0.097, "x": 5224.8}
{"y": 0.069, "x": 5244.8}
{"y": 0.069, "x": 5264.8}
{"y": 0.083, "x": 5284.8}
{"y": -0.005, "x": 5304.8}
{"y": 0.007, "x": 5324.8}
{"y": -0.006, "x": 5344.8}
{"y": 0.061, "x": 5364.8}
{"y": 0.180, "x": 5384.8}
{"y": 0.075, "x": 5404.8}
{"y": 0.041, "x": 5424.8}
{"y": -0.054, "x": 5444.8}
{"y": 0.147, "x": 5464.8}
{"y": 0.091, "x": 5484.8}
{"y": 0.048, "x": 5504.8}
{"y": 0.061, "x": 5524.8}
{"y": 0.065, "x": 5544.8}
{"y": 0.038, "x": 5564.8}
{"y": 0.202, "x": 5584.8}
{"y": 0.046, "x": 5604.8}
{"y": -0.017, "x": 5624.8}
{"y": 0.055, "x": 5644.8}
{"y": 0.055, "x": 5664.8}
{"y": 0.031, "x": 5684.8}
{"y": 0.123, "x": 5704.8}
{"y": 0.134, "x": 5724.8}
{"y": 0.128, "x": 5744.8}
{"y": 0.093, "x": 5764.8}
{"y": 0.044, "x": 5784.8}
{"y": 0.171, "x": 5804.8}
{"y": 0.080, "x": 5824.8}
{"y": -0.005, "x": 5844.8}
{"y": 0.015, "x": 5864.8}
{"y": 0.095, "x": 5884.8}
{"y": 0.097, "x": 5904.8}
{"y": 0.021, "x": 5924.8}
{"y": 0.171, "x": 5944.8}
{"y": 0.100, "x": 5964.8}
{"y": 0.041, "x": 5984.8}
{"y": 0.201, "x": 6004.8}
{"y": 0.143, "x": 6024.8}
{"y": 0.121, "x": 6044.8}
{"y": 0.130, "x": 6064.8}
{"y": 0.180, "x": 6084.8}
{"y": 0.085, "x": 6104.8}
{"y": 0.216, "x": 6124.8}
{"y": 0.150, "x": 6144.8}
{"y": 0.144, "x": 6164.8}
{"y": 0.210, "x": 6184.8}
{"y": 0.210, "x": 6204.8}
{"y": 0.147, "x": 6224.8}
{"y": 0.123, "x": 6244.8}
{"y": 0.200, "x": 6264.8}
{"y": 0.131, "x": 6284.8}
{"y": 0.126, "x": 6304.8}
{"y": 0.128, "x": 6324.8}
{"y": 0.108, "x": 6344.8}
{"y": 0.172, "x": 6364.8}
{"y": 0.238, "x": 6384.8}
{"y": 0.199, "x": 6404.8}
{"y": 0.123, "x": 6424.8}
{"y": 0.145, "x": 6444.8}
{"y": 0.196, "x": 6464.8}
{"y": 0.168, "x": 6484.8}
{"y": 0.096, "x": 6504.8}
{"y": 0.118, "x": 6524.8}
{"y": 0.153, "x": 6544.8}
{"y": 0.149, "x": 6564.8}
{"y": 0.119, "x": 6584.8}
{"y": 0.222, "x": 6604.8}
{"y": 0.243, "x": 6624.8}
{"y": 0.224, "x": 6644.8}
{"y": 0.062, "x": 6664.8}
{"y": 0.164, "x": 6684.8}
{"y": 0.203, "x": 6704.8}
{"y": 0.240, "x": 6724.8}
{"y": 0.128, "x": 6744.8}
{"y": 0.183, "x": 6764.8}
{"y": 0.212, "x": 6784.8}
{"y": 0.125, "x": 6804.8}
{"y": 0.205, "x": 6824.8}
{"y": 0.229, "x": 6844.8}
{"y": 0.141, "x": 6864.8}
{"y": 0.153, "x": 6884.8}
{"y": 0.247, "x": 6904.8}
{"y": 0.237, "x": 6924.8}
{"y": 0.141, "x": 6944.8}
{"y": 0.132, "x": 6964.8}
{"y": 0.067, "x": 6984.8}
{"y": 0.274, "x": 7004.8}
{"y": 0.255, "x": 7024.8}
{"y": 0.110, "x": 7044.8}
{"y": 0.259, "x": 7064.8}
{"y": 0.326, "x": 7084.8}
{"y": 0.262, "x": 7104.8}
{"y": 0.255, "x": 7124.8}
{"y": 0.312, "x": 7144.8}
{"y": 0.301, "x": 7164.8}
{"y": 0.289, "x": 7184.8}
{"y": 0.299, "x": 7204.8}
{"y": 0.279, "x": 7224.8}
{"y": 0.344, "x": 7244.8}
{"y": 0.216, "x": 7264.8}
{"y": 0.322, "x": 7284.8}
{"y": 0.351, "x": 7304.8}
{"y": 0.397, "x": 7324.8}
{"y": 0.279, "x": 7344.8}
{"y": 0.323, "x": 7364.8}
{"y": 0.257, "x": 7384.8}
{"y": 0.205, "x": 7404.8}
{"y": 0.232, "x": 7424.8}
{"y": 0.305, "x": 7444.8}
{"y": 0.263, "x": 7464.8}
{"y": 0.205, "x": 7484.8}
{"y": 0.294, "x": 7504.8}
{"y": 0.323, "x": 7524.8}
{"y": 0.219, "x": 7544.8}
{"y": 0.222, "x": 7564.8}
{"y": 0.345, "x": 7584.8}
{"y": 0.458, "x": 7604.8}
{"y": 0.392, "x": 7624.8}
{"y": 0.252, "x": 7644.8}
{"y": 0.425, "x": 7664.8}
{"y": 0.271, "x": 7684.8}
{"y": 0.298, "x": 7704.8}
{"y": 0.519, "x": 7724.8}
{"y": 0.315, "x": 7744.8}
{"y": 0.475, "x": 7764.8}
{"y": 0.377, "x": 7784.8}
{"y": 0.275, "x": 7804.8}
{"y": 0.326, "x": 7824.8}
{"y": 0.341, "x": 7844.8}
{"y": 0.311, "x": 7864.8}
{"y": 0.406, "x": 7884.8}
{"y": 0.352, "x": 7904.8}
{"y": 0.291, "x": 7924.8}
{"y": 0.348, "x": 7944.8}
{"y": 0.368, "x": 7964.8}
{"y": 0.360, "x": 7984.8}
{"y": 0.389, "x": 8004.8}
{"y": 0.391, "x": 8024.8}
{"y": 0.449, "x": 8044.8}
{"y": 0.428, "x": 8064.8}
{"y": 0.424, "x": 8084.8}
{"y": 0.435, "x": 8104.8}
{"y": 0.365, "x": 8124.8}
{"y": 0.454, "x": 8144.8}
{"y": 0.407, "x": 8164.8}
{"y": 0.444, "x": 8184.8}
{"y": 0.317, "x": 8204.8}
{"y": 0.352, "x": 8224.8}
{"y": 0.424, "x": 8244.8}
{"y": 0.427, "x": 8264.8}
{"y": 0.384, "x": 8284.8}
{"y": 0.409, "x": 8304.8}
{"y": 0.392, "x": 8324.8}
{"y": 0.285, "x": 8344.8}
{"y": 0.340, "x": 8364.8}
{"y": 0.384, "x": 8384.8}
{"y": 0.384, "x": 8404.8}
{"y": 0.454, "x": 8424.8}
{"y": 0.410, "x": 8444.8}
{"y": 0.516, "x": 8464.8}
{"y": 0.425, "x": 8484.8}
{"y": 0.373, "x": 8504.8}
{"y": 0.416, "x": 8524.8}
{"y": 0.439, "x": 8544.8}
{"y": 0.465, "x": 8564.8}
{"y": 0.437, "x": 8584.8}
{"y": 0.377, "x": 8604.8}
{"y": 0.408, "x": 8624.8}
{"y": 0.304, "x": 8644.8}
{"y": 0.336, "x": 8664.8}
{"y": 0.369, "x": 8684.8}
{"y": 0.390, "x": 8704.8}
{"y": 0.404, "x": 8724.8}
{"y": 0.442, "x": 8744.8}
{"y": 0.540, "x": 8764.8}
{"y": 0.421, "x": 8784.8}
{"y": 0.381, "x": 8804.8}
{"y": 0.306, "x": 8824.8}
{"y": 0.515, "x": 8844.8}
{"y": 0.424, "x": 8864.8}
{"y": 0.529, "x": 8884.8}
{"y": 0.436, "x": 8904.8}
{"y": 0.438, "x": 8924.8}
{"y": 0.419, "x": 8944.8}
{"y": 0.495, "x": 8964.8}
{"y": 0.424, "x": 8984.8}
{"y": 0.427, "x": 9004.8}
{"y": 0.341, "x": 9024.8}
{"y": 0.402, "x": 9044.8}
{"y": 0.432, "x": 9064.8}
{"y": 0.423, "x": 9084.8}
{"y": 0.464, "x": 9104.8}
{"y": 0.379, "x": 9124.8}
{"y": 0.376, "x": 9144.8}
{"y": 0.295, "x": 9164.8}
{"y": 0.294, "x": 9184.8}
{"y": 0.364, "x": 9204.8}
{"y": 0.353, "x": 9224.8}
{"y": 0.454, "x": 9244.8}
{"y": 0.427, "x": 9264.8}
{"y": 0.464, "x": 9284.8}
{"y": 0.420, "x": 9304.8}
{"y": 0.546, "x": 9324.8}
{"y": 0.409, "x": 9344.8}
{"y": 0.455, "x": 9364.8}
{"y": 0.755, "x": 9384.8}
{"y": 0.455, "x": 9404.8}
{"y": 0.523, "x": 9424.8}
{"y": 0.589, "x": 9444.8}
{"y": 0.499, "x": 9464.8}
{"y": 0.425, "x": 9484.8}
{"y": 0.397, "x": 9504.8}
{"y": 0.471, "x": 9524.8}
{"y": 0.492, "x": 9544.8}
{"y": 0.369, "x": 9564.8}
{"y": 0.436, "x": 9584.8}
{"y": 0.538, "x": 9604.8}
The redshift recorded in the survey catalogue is 0.77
